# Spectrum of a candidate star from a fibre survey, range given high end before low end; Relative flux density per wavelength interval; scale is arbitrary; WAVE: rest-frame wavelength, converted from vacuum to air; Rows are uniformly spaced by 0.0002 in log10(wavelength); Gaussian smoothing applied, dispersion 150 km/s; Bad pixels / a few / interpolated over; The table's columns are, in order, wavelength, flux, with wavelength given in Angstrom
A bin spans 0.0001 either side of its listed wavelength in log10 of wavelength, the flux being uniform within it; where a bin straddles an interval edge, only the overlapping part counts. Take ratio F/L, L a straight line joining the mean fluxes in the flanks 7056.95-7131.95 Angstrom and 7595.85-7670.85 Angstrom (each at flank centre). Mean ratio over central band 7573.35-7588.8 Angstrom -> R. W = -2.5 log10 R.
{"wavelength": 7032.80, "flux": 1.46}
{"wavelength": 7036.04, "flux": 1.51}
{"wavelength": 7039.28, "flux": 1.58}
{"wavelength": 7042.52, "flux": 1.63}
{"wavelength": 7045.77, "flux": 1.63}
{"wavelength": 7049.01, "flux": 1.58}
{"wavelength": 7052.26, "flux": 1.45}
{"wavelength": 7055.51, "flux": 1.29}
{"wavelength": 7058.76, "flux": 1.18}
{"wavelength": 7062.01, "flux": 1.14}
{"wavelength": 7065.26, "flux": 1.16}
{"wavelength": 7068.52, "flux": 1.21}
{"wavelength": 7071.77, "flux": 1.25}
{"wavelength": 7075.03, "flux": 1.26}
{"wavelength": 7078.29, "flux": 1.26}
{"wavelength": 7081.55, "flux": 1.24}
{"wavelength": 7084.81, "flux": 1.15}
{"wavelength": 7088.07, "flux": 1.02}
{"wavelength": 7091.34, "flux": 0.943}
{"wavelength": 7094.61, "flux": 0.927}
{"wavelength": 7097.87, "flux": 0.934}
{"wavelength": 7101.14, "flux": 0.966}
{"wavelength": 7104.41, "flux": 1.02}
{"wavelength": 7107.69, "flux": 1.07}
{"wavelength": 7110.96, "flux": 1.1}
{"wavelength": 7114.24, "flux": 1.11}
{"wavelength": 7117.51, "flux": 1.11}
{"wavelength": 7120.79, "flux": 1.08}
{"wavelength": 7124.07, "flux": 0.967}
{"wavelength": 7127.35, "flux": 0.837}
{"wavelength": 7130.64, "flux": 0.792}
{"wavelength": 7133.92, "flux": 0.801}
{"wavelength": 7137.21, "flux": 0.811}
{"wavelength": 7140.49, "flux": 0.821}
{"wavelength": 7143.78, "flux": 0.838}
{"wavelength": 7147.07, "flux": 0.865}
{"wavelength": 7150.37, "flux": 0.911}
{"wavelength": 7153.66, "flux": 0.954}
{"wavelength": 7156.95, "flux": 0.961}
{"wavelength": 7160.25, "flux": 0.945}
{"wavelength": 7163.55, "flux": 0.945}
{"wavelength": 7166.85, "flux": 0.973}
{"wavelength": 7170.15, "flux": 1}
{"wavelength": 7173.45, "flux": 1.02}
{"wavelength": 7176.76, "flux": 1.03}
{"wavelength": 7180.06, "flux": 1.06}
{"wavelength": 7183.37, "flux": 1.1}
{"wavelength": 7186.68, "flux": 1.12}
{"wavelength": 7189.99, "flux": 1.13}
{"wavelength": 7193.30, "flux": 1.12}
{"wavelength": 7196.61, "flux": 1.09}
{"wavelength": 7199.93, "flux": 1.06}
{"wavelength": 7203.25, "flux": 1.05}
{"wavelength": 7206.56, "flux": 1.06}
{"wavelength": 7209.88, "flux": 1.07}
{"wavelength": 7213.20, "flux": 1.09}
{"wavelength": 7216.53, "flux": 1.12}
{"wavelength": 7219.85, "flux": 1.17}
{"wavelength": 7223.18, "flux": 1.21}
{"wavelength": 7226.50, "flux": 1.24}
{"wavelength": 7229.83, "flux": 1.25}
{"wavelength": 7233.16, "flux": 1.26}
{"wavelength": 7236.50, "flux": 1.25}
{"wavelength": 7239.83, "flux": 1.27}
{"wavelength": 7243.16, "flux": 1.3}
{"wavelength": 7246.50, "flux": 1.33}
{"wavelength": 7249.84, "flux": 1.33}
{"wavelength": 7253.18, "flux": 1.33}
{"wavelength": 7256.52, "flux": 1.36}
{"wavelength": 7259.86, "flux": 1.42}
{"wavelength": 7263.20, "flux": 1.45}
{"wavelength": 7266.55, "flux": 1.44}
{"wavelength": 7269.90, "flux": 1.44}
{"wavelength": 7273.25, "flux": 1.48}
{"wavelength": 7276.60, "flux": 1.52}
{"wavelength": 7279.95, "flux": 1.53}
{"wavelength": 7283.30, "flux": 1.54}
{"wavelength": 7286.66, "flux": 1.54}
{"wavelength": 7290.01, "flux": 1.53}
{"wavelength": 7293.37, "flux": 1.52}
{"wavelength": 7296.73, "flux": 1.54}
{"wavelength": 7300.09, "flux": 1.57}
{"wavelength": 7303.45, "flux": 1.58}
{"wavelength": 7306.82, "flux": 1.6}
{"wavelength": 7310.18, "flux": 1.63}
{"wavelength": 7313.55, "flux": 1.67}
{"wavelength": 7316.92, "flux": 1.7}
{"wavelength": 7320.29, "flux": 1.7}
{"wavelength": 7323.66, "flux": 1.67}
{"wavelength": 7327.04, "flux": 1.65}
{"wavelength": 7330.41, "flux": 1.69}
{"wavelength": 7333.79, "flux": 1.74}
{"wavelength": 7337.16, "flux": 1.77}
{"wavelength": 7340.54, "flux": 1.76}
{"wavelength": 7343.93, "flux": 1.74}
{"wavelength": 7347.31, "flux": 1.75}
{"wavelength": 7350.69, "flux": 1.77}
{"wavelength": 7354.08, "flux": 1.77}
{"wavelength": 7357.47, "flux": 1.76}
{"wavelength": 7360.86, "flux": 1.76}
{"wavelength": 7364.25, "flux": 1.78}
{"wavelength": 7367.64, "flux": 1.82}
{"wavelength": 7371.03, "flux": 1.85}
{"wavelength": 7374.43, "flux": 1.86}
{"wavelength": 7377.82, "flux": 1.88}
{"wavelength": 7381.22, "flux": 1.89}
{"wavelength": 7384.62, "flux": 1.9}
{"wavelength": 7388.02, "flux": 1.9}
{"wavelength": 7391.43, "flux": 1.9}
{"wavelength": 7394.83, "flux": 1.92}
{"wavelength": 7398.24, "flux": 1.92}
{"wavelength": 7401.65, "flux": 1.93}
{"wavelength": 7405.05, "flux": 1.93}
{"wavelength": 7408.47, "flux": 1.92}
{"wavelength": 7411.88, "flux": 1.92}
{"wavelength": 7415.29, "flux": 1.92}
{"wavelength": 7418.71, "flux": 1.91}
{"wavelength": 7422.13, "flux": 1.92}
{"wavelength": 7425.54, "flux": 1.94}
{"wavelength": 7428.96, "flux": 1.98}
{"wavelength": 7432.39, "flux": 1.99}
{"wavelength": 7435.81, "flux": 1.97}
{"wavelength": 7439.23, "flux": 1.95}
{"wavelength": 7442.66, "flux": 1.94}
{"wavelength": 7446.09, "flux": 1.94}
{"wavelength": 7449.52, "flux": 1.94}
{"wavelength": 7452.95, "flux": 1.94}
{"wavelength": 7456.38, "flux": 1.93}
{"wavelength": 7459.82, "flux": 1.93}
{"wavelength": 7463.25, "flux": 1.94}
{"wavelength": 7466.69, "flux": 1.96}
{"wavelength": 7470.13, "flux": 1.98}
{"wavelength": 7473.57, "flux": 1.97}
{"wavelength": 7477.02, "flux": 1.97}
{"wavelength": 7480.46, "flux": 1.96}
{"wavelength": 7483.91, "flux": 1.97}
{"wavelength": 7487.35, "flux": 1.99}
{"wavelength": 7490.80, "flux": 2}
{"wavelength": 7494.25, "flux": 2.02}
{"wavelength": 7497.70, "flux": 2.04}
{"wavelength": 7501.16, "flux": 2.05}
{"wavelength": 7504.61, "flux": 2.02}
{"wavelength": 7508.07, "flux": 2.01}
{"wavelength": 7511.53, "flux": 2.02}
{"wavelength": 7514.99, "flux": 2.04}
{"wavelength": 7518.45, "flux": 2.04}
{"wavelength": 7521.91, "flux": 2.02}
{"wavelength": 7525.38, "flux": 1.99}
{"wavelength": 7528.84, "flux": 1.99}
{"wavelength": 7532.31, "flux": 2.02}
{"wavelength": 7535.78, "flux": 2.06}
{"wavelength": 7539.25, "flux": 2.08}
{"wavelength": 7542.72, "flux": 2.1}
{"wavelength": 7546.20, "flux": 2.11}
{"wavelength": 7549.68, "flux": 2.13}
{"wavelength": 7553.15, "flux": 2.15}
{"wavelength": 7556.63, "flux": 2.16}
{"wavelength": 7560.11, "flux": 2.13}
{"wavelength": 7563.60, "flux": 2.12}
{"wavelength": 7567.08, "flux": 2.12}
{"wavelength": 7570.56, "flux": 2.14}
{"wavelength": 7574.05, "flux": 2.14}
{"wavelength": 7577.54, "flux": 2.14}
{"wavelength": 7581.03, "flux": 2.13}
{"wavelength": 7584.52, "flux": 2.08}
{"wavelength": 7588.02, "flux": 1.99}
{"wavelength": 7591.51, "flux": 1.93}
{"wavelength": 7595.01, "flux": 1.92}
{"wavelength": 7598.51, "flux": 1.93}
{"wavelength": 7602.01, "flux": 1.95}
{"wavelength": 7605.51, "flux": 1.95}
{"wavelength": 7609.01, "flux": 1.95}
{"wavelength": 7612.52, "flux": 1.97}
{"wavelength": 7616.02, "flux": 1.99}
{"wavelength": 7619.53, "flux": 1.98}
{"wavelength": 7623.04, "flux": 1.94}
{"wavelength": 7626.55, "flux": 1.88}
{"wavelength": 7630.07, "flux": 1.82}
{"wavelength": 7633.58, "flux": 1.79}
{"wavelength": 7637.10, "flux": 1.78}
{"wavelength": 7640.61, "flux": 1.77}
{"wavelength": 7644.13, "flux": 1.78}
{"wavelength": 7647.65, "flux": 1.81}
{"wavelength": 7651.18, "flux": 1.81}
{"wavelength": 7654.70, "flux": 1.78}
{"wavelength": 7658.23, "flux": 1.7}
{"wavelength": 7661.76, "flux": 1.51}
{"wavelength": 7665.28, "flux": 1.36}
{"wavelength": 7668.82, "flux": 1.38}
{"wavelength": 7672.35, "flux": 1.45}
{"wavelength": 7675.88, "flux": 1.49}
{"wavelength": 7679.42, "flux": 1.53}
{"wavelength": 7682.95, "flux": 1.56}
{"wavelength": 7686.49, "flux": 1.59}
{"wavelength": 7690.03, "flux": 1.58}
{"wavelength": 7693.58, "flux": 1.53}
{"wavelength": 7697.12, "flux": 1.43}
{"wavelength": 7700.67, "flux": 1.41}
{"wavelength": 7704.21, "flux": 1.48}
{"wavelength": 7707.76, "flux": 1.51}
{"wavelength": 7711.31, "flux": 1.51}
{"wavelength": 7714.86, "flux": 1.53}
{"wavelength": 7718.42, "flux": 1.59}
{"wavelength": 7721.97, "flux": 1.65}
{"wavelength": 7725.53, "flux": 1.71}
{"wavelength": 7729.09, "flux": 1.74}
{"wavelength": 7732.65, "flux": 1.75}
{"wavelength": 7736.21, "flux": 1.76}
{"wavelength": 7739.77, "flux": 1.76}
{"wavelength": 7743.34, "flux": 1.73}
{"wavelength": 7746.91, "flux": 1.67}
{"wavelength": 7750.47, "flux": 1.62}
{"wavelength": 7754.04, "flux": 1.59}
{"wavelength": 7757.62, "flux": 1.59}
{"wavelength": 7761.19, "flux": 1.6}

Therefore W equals -0.209 mag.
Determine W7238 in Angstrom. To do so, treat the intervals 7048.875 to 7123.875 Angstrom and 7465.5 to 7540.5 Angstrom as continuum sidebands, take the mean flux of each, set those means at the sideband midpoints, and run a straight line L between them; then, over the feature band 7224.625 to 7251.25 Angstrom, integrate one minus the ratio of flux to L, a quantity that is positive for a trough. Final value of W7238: 3.2 Angstrom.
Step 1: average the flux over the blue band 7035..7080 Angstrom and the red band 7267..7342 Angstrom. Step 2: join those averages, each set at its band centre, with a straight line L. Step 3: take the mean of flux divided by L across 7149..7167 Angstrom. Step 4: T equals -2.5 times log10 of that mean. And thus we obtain 0.47 mag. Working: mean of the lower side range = 1.36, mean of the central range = 0.947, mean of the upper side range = 1.6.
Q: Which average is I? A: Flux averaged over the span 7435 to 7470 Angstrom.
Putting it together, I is 1.95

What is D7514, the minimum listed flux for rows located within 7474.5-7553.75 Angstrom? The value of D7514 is 1.96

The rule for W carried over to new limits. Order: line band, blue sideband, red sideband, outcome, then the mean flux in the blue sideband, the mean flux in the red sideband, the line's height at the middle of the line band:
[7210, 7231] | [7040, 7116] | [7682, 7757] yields 0.106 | 1.2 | 1.61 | 1.29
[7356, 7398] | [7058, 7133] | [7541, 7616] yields -0.130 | 1.07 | 2.06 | 1.65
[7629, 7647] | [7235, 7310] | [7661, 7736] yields -0.170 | 1.45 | 1.54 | 1.53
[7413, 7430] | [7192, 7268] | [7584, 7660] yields -0.240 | 1.23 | 1.88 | 1.55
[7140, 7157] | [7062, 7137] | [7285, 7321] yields 0.309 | 1.05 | 1.6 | 1.18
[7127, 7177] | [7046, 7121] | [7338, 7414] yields 0.412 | 1.16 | 1.85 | 1.32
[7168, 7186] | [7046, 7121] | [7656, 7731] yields 0.167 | 1.16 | 1.54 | 1.22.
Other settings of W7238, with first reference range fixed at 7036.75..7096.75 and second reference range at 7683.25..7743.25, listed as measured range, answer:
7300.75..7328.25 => -4.9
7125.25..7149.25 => 8.8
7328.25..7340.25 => -2.8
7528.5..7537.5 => -3.1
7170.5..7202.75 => 6.2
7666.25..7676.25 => 1.0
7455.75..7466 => -3.2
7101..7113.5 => 2.3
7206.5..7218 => 2.2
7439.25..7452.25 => -4.2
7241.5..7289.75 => -2.1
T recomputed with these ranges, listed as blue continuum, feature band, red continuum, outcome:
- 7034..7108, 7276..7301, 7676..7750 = -0.132 mag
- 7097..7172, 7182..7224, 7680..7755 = -0.081 mag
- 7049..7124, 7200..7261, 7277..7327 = 0.181 mag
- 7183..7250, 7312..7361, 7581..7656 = -0.236 mag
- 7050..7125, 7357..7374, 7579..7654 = -0.171 mag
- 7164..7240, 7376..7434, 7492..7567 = -0.132 mag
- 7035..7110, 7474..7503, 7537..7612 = -0.044 mag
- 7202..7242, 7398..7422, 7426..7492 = -0.073 mag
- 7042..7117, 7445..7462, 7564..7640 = -0.108 mag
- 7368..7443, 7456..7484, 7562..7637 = -0.008 mag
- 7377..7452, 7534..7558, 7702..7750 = -0.169 mag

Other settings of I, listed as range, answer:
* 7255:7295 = 1.48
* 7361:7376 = 1.82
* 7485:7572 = 2.06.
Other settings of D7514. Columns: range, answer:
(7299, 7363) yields 1.57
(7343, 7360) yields 1.74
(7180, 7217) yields 1.05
